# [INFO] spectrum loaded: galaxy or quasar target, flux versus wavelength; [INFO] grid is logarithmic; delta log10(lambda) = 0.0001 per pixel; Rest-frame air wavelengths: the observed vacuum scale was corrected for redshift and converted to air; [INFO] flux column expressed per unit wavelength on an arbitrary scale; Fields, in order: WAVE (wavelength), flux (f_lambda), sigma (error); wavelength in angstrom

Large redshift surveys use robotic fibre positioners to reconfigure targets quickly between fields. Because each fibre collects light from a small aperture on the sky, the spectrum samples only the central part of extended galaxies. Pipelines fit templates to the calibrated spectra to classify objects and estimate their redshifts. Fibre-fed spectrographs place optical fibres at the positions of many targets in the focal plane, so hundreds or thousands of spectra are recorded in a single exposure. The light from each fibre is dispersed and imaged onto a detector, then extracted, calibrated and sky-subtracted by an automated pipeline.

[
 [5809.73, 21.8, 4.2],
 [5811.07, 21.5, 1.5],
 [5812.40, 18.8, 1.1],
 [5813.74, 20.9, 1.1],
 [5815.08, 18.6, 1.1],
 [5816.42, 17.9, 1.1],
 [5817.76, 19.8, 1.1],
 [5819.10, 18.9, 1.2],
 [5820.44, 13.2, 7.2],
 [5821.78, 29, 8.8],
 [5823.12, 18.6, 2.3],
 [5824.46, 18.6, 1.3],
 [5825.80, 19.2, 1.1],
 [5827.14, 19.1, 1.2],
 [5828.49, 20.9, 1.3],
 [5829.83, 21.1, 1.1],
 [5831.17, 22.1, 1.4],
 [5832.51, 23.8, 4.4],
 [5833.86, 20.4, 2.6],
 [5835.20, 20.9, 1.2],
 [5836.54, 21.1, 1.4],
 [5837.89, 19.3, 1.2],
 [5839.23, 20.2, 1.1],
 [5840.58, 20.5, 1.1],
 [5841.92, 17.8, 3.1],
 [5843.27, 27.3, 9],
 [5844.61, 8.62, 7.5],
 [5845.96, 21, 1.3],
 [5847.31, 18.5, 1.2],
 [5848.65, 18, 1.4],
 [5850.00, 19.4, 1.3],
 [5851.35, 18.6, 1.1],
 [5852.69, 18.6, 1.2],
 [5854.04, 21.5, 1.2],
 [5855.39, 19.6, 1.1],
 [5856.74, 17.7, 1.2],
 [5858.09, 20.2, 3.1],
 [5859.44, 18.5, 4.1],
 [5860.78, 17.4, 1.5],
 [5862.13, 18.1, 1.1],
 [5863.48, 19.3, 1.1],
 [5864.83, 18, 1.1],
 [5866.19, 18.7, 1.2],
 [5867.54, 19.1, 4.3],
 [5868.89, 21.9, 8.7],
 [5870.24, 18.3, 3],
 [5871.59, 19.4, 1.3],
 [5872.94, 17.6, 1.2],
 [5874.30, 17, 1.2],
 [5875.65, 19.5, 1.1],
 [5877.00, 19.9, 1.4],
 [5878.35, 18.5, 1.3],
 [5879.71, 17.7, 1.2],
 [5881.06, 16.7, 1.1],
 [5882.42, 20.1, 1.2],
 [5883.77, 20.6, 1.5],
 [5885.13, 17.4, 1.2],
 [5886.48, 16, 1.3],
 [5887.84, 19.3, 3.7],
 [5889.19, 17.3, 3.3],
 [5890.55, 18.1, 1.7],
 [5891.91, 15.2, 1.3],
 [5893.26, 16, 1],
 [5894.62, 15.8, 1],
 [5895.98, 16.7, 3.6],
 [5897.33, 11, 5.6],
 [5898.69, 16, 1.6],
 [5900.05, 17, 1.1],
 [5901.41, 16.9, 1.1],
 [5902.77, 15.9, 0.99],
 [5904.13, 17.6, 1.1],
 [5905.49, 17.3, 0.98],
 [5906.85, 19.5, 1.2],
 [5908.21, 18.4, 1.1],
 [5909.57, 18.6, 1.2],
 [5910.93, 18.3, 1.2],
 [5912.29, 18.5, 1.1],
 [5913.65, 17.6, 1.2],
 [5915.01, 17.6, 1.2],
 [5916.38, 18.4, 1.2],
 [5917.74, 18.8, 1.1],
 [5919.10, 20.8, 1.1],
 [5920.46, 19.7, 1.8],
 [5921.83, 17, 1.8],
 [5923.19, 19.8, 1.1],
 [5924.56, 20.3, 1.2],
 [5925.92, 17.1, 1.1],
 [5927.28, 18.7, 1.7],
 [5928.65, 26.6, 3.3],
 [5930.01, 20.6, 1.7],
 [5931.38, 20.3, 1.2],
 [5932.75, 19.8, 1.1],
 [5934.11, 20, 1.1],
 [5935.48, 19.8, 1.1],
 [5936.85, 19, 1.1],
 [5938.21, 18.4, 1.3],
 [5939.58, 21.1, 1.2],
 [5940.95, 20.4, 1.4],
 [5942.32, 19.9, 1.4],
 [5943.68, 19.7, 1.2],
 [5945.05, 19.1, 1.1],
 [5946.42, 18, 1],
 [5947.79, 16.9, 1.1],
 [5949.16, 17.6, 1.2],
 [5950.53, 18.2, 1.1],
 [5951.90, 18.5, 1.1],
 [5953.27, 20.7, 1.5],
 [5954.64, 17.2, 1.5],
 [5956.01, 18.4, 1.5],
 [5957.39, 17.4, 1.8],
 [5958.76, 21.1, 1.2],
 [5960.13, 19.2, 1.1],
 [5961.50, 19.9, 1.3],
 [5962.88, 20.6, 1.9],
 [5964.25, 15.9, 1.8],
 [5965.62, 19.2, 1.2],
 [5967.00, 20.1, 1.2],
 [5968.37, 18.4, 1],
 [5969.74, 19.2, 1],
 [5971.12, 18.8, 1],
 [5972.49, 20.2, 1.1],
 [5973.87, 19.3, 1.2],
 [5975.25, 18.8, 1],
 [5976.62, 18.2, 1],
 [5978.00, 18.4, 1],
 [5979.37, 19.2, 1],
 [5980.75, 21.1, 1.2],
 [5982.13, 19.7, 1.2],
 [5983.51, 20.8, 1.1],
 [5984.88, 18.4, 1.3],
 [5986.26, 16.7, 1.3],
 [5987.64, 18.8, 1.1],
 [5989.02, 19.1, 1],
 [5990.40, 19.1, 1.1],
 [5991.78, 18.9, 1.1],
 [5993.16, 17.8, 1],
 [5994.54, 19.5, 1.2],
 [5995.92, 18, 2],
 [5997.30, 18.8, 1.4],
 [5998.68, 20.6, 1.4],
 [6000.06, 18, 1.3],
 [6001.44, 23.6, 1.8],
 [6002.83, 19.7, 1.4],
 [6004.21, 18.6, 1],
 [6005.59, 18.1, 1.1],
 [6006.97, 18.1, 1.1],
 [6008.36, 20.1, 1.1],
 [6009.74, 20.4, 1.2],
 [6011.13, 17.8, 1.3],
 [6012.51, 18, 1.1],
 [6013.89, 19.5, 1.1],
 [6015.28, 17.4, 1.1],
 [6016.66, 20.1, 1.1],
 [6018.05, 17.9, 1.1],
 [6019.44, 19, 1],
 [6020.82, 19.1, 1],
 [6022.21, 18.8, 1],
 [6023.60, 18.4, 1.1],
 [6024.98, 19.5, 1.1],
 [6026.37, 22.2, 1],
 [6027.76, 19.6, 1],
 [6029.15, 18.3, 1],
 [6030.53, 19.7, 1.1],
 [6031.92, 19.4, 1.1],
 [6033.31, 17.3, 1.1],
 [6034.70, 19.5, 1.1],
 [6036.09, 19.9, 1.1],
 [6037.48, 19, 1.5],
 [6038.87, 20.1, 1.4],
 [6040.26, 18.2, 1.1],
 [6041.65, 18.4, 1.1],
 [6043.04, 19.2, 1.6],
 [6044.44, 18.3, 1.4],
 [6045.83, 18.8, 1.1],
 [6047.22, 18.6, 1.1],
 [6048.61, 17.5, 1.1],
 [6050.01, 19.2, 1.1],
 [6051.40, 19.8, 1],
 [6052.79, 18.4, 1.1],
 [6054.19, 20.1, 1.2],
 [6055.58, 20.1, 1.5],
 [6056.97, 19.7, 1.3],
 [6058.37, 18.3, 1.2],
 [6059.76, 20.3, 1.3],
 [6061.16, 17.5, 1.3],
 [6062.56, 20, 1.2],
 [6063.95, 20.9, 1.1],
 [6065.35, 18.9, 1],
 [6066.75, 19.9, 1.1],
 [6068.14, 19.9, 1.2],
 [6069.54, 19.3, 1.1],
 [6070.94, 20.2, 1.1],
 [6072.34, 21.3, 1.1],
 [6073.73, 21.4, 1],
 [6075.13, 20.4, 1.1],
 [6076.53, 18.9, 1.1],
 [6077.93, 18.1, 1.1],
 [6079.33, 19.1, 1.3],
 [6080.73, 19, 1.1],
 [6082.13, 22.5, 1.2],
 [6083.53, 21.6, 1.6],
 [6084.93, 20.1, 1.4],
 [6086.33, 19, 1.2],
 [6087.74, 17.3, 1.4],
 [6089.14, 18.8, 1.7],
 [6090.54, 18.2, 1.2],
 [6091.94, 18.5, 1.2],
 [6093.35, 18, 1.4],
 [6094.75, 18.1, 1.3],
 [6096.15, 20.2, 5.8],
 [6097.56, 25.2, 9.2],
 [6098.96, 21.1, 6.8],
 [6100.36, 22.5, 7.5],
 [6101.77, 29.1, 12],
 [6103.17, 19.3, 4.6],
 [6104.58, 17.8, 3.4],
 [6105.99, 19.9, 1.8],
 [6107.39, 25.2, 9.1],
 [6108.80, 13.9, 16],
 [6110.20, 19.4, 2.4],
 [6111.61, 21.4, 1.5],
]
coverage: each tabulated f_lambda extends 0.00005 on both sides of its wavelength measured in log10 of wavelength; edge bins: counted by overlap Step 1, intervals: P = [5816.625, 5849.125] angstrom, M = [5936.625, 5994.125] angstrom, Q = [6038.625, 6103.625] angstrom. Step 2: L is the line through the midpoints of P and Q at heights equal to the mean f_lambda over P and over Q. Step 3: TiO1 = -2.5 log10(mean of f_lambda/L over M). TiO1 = 0.05 mag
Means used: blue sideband 19.9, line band 19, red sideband 19.8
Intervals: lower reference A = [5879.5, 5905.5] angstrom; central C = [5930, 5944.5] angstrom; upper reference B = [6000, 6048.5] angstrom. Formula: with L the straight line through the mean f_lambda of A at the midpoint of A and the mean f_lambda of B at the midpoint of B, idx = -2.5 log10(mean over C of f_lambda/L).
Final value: -0.13 mag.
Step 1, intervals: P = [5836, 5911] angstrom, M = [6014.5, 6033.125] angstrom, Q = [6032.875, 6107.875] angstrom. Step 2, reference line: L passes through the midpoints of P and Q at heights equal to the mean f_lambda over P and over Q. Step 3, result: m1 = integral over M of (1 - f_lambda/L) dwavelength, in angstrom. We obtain 0.27 angstrom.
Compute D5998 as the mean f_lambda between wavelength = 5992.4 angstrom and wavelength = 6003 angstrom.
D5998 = 19.5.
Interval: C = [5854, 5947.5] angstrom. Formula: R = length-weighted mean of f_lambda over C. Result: 18.5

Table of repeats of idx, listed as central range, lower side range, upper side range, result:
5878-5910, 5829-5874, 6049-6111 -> 0.14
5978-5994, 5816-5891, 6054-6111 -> 0.04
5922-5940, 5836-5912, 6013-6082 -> -0.08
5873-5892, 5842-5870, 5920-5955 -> 0.06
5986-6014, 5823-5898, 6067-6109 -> 0.03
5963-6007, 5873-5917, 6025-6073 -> -0.03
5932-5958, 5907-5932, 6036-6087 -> 0.02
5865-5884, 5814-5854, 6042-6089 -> 0.05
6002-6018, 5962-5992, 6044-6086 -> 0.02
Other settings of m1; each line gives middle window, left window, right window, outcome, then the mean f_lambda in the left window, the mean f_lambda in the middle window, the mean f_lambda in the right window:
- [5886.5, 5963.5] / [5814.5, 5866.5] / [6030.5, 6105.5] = 4.1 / 19.5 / 18.5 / 19.7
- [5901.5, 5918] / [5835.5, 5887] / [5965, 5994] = 0.9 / 18.9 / 18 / 19.1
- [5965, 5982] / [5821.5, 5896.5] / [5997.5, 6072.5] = -0.1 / 19.1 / 19.3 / 19.3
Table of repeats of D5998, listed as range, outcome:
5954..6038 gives 19.1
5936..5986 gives 19.1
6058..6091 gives 19.6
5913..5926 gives 18.8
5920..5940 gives 19.9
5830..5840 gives 21.1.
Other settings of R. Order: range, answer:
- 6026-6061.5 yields 19.1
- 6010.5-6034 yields 19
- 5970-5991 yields 19.1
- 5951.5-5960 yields 18.9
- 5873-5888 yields 18.4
